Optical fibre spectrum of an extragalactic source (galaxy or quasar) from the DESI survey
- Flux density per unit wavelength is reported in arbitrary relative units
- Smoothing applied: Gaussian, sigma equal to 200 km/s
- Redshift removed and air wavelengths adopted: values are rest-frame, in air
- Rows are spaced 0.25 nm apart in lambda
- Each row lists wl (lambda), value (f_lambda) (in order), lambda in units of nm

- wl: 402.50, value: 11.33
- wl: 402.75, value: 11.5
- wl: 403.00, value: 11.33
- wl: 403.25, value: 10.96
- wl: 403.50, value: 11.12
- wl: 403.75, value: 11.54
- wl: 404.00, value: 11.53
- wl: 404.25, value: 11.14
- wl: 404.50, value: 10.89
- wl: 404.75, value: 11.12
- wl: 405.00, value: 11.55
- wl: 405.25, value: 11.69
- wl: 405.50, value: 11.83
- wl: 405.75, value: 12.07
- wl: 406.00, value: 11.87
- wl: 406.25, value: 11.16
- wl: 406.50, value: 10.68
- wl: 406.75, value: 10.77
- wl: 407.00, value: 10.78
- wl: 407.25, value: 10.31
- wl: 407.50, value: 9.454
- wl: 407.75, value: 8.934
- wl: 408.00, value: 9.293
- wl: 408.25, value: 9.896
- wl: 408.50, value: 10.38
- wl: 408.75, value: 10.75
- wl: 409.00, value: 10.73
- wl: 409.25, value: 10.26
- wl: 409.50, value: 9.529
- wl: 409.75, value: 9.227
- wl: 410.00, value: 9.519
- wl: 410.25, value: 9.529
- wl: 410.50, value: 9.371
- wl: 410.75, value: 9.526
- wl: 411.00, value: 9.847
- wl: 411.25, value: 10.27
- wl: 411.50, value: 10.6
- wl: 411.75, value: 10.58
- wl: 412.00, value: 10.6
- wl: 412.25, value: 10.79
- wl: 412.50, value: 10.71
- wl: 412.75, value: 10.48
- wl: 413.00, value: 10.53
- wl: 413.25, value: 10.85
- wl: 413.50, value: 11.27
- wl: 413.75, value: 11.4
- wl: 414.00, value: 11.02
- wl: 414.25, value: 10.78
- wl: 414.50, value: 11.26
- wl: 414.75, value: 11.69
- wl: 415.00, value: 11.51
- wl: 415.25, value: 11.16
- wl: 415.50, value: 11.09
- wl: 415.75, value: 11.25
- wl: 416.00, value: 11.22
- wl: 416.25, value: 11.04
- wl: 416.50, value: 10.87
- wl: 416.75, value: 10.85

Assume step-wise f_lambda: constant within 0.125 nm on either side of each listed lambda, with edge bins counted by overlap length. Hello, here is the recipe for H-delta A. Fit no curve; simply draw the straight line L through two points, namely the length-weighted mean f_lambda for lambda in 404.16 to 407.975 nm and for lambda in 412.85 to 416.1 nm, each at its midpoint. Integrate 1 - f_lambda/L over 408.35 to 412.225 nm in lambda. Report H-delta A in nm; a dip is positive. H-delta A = 0.34 nm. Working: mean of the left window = 10.9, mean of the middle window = 10.1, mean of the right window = 11.2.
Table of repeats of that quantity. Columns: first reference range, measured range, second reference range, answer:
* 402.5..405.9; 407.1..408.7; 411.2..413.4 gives 0.184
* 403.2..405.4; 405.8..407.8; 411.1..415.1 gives 0.102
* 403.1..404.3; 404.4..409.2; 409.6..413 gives 0.026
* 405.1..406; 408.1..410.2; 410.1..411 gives 0.035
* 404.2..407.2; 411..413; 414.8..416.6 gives 0.124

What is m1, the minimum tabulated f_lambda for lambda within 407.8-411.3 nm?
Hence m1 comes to 9.227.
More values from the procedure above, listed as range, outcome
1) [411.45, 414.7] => 10.48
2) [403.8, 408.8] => 8.934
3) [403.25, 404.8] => 10.89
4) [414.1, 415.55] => 10.78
